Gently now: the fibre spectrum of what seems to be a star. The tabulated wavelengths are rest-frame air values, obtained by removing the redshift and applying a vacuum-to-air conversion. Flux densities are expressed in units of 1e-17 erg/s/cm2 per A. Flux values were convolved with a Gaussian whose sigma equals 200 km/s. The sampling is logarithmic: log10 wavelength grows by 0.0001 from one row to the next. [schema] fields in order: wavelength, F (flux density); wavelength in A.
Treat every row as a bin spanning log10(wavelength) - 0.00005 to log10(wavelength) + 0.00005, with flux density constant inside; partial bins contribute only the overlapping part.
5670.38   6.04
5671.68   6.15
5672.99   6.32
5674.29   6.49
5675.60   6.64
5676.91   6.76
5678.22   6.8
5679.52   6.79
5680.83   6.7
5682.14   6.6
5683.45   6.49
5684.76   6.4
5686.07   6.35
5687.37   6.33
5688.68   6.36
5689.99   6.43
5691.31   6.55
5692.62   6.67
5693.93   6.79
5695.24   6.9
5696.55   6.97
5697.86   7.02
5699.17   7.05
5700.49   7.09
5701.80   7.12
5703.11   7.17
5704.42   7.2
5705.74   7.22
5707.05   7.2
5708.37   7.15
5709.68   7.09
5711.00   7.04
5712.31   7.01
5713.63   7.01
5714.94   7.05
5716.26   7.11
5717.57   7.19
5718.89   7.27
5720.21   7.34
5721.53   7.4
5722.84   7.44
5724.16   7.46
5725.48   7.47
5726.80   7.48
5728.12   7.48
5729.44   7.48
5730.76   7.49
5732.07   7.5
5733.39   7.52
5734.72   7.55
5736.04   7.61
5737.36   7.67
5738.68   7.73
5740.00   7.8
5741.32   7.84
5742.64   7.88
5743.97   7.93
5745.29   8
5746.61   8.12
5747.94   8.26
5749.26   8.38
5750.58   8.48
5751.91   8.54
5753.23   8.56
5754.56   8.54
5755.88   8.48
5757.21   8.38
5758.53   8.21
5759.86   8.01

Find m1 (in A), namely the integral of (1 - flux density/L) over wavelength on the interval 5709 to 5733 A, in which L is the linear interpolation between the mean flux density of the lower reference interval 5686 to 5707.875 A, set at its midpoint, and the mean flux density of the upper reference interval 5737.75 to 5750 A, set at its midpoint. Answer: 0.5 A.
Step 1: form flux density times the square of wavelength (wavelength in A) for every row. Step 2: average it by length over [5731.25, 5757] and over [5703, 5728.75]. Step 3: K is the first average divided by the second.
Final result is 1.1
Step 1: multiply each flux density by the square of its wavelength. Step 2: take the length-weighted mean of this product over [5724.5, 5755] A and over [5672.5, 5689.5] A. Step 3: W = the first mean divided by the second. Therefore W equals 1.23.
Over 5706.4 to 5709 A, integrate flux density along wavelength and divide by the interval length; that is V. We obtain 7.16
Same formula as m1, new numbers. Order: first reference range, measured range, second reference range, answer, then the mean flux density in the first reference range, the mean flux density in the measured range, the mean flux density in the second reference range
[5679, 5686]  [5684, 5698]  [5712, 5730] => 0.27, 6.56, 6.6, 7.3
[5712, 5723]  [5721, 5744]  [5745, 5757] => 0.41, 7.2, 7.59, 8.38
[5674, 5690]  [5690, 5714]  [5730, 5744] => -0.13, 6.56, 7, 7.67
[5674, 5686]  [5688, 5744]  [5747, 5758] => 2.07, 6.62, 7.24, 8.44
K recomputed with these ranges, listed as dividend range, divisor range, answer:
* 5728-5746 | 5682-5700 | 1.18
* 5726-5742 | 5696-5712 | 1.08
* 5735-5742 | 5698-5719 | 1.10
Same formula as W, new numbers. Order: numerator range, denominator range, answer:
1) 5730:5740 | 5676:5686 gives 1.17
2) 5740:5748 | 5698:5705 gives 1.14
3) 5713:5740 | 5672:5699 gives 1.14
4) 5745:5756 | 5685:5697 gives 1.30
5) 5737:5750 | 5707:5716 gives 1.14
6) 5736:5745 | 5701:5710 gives 1.10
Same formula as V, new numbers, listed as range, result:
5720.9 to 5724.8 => 7.44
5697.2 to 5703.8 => 7.1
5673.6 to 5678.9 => 6.68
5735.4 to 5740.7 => 7.71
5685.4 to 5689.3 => 6.36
